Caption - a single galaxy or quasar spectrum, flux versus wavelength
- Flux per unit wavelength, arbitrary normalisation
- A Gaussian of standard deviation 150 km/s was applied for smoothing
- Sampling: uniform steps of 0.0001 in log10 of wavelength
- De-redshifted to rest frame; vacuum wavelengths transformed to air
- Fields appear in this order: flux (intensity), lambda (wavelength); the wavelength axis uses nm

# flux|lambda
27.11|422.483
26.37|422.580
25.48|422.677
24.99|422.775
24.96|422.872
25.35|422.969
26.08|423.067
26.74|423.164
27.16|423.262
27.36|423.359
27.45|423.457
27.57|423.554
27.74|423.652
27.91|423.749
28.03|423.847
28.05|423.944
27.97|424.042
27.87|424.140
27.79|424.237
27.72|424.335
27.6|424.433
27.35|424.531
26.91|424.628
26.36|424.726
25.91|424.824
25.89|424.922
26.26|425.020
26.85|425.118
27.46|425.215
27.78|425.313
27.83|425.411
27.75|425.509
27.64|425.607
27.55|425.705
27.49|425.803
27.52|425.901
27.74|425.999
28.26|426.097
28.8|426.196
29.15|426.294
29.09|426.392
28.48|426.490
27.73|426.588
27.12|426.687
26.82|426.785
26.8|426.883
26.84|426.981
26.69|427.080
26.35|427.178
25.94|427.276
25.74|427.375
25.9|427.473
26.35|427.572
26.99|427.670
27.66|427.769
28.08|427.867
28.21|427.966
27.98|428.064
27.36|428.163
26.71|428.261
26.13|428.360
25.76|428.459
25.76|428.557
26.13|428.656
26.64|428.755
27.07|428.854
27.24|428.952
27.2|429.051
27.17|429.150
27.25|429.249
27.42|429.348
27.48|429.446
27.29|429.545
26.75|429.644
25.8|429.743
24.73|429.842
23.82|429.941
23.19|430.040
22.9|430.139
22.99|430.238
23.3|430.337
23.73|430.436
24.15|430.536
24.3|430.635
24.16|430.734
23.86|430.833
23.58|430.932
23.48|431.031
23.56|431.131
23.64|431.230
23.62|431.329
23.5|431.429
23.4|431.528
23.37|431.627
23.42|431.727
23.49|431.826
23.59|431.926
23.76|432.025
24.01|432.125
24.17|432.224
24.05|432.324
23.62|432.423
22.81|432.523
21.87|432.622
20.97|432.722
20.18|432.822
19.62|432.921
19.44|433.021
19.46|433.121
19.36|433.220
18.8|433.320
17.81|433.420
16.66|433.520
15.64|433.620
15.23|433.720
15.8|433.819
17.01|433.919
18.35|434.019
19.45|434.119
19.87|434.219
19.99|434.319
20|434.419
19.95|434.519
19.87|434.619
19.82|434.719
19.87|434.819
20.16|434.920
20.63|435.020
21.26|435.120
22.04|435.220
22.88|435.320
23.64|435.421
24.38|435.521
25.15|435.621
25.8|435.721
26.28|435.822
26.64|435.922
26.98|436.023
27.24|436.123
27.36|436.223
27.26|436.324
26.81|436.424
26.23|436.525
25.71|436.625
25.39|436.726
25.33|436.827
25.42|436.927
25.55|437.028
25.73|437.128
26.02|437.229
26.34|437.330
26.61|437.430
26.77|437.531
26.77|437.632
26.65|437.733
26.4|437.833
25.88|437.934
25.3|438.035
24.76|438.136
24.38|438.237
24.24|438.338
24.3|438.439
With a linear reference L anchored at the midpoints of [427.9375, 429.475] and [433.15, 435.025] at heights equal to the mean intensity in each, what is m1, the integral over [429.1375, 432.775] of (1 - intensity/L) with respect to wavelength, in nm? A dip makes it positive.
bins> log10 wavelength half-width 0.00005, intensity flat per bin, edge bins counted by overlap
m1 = -0.11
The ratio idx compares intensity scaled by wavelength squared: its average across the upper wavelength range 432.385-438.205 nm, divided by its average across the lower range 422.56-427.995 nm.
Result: 0.88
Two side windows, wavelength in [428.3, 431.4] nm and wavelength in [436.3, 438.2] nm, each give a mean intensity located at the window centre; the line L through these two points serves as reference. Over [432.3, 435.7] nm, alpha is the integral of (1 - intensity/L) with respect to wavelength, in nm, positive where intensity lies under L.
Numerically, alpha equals 0.72 nm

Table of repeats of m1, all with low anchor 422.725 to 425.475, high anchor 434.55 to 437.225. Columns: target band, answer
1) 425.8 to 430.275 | -0.10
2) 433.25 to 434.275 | 0.30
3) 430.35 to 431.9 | 0.11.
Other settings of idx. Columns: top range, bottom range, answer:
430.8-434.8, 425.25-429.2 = 0.79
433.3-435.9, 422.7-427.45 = 0.78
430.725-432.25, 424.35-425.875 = 0.90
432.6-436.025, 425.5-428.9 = 0.78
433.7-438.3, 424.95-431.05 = 0.93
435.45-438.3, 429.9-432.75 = 1.14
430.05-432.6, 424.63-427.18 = 0.88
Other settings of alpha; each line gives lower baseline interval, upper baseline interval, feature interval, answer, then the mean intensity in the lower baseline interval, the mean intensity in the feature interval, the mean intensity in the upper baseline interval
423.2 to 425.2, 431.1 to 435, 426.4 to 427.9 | -0.11 nm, 27.3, 27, 20.7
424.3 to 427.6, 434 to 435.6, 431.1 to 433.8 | 0.15 nm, 27.2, 21.4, 20.9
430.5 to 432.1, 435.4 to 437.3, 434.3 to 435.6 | 0.21 nm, 23.7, 21.2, 26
